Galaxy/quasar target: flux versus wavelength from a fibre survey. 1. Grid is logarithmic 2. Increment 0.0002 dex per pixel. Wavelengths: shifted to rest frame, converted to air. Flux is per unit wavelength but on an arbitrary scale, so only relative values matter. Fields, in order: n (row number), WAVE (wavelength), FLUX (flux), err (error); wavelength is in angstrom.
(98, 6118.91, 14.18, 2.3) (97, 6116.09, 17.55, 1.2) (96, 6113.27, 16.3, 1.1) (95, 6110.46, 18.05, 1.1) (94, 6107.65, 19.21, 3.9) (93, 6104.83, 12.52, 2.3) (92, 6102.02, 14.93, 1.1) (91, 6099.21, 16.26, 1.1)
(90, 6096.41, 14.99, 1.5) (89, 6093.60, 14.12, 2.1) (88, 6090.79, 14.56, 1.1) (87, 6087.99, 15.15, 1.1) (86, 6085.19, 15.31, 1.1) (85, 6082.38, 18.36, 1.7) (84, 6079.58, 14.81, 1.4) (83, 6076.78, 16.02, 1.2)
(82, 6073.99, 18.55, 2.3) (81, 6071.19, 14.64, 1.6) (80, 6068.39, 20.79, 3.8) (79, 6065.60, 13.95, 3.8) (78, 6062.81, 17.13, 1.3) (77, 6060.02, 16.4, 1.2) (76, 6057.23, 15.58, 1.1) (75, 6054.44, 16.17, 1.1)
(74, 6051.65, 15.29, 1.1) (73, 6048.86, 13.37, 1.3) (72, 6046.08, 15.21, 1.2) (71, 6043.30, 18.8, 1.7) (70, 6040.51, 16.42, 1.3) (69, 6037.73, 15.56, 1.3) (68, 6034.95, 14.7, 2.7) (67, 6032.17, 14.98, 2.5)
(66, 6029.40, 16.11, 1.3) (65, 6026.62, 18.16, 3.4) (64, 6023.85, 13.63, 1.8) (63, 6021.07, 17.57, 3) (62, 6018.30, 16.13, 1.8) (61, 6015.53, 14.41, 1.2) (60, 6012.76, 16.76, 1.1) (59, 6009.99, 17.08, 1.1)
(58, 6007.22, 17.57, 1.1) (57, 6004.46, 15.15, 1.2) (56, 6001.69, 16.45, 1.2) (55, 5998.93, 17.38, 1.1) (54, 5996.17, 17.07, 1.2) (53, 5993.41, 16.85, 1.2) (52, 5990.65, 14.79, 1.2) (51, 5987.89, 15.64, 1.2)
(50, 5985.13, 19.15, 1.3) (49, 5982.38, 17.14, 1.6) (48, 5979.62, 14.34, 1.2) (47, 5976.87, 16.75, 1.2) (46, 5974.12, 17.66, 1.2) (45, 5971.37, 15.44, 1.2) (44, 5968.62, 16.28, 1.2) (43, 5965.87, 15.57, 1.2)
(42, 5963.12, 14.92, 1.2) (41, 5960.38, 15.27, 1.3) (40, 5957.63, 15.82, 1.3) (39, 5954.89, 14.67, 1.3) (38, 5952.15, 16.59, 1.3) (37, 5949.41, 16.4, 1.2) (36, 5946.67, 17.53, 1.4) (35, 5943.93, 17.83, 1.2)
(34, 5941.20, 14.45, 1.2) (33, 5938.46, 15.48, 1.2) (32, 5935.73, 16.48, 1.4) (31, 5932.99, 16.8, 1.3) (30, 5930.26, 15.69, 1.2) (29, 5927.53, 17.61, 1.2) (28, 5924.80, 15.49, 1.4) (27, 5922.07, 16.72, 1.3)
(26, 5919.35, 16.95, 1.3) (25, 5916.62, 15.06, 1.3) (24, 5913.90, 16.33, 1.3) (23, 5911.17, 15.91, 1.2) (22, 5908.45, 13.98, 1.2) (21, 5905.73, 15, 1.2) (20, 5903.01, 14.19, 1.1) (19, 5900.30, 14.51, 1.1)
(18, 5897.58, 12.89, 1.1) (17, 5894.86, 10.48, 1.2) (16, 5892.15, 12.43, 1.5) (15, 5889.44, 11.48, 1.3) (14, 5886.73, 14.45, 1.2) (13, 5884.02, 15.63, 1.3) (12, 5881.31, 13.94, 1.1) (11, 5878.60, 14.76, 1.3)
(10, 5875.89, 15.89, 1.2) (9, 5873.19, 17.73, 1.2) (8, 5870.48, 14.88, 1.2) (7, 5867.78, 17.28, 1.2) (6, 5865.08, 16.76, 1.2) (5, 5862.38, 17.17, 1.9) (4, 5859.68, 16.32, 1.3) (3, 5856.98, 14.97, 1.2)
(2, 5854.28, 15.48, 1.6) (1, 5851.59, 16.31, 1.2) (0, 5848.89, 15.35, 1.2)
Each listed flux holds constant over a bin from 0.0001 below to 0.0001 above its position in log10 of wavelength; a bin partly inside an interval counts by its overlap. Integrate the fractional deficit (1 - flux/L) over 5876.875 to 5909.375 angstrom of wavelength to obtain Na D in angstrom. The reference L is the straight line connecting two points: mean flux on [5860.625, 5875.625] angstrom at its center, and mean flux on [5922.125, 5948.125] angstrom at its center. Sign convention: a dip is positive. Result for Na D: 5.7 angstrom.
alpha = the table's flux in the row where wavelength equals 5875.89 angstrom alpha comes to 15.89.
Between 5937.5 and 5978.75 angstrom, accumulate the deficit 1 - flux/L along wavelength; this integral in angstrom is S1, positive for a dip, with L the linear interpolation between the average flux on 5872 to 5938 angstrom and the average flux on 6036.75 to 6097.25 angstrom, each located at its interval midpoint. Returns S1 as -1.9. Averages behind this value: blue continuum 15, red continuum 16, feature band 16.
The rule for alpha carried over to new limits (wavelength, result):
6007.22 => 17.57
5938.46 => 15.48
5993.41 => 16.85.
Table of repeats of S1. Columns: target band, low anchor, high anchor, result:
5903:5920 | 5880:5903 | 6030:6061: -2.2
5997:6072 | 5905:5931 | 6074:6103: -2.1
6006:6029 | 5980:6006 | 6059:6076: 0.4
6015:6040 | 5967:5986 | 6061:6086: 1.3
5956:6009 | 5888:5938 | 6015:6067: -3.1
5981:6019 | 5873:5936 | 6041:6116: -2.4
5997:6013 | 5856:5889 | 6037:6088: -0.7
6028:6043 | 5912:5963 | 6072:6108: 0.0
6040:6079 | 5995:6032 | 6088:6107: -2.0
